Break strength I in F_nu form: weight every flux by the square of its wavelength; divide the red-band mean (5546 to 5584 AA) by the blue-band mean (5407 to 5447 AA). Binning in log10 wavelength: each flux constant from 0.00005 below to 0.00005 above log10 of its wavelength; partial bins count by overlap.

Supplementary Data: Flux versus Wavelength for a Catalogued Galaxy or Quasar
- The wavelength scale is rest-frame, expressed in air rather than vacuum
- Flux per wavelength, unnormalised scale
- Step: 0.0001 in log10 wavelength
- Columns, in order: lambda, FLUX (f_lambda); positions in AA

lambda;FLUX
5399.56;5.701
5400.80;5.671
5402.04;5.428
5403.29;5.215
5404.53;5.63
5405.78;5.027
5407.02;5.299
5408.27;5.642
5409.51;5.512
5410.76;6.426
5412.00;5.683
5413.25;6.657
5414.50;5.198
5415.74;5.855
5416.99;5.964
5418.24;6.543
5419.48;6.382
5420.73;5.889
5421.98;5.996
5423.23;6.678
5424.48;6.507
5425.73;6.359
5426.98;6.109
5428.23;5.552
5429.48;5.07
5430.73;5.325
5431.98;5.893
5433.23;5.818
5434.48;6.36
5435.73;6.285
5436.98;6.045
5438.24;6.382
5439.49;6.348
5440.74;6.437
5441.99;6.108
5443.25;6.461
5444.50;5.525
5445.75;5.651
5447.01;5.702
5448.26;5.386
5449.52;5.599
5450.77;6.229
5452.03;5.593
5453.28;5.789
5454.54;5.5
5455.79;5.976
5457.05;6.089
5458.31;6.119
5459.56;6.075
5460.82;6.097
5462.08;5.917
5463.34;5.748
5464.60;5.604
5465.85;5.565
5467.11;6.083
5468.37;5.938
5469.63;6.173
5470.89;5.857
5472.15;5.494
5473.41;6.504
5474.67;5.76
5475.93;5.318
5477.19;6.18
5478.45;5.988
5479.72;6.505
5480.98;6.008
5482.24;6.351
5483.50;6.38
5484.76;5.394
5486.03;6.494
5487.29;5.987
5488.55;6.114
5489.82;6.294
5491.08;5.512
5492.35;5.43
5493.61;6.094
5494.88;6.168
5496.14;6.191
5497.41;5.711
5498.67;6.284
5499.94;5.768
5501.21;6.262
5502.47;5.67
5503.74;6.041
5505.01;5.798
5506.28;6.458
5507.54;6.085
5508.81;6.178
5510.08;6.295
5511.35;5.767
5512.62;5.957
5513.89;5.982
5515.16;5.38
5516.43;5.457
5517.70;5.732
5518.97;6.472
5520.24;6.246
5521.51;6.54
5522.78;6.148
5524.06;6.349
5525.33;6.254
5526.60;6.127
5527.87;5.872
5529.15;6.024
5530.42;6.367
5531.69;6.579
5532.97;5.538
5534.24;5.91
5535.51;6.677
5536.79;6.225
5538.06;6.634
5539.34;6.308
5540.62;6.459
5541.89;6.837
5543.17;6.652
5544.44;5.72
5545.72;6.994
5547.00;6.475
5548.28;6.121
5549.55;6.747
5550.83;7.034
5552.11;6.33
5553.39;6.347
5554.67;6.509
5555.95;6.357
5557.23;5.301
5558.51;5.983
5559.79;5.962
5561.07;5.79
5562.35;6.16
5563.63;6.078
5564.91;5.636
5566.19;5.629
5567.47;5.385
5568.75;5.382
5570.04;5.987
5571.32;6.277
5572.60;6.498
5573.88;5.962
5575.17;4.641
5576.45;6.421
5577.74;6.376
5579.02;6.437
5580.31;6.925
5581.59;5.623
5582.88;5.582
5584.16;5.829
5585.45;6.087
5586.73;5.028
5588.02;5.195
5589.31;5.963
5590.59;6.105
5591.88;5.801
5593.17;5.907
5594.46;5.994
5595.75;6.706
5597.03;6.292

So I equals 1.1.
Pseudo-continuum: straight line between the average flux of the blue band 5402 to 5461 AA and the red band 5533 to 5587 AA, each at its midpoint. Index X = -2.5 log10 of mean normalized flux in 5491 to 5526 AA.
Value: 0.00 mag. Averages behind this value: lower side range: 5.91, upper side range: 6.13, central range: 6.02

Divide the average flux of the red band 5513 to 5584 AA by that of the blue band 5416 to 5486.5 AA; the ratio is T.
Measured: 1.03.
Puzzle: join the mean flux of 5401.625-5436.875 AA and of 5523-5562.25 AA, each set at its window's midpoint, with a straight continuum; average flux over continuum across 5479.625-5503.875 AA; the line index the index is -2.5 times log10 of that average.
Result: 0.016 mag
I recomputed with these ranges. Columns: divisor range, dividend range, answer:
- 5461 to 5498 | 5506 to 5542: 1.05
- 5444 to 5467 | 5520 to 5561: 1.12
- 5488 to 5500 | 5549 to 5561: 1.07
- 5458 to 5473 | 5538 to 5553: 1.14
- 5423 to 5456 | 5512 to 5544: 1.08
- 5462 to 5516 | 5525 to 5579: 1.06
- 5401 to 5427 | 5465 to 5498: 1.04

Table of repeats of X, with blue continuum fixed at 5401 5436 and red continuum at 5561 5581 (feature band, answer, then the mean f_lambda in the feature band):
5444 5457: 0.03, 5.71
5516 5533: -0.04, 6.15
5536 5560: -0.07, 6.37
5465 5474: -0.01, 5.94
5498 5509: -0.02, 6.06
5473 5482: -0.02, 6.04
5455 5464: -0.02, 5.99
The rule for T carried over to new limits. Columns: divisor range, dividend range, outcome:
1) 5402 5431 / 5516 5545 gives 1.07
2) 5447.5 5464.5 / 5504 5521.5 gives 1.03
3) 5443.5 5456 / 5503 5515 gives 1.06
